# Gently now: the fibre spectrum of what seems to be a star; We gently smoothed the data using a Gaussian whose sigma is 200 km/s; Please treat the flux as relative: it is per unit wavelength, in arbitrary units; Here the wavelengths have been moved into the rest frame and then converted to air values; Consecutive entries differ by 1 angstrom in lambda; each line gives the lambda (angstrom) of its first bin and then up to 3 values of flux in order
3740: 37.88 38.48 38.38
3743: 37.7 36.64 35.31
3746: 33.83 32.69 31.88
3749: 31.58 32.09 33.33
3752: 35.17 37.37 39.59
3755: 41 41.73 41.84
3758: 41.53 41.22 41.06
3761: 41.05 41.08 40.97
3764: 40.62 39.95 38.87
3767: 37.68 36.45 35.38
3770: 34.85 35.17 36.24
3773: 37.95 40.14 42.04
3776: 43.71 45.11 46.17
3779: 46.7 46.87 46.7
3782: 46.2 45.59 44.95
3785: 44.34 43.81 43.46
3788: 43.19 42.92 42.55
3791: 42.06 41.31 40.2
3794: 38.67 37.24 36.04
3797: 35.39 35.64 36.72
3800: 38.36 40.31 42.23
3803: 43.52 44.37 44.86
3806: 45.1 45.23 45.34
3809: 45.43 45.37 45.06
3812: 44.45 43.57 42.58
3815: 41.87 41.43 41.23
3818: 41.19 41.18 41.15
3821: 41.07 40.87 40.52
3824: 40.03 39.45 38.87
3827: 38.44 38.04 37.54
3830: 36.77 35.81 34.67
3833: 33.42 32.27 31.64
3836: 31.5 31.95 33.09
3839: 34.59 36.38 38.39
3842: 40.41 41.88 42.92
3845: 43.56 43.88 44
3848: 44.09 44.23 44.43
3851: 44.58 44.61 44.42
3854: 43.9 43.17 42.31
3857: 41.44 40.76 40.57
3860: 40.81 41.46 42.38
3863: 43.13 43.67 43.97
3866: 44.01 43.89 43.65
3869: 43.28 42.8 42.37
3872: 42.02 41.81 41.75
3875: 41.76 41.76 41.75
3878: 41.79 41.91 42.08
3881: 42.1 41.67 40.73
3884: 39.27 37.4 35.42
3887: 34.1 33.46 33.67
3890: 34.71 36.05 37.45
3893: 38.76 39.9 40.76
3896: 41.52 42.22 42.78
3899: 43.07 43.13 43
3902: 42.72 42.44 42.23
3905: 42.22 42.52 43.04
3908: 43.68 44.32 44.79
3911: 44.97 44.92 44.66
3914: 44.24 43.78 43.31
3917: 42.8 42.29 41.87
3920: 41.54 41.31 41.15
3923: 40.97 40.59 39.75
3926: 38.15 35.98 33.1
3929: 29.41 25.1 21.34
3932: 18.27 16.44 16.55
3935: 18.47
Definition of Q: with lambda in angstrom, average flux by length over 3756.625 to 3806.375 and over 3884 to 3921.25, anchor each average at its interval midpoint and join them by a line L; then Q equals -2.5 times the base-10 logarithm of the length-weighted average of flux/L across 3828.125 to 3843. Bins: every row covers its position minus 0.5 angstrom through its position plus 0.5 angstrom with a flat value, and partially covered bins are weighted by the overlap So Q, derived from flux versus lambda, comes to 0.17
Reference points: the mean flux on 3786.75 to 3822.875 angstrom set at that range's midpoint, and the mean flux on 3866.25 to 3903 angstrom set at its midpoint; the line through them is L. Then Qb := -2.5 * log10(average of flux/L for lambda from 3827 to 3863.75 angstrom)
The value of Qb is 0.04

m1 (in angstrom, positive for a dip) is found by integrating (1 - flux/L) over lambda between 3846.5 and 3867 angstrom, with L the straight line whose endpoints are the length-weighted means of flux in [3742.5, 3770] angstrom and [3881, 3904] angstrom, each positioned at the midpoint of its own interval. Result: -2.2 angstrom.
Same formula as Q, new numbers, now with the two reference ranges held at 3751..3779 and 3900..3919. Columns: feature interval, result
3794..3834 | 0.016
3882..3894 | 0.165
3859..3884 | 0.005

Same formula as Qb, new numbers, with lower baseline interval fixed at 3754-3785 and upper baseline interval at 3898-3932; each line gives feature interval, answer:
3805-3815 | -0.09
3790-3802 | 0.07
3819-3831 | 0.04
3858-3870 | -0.05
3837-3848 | 0.03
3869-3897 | 0.02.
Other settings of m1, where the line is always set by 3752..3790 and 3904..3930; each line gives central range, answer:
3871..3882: -0.2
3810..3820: -0.3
